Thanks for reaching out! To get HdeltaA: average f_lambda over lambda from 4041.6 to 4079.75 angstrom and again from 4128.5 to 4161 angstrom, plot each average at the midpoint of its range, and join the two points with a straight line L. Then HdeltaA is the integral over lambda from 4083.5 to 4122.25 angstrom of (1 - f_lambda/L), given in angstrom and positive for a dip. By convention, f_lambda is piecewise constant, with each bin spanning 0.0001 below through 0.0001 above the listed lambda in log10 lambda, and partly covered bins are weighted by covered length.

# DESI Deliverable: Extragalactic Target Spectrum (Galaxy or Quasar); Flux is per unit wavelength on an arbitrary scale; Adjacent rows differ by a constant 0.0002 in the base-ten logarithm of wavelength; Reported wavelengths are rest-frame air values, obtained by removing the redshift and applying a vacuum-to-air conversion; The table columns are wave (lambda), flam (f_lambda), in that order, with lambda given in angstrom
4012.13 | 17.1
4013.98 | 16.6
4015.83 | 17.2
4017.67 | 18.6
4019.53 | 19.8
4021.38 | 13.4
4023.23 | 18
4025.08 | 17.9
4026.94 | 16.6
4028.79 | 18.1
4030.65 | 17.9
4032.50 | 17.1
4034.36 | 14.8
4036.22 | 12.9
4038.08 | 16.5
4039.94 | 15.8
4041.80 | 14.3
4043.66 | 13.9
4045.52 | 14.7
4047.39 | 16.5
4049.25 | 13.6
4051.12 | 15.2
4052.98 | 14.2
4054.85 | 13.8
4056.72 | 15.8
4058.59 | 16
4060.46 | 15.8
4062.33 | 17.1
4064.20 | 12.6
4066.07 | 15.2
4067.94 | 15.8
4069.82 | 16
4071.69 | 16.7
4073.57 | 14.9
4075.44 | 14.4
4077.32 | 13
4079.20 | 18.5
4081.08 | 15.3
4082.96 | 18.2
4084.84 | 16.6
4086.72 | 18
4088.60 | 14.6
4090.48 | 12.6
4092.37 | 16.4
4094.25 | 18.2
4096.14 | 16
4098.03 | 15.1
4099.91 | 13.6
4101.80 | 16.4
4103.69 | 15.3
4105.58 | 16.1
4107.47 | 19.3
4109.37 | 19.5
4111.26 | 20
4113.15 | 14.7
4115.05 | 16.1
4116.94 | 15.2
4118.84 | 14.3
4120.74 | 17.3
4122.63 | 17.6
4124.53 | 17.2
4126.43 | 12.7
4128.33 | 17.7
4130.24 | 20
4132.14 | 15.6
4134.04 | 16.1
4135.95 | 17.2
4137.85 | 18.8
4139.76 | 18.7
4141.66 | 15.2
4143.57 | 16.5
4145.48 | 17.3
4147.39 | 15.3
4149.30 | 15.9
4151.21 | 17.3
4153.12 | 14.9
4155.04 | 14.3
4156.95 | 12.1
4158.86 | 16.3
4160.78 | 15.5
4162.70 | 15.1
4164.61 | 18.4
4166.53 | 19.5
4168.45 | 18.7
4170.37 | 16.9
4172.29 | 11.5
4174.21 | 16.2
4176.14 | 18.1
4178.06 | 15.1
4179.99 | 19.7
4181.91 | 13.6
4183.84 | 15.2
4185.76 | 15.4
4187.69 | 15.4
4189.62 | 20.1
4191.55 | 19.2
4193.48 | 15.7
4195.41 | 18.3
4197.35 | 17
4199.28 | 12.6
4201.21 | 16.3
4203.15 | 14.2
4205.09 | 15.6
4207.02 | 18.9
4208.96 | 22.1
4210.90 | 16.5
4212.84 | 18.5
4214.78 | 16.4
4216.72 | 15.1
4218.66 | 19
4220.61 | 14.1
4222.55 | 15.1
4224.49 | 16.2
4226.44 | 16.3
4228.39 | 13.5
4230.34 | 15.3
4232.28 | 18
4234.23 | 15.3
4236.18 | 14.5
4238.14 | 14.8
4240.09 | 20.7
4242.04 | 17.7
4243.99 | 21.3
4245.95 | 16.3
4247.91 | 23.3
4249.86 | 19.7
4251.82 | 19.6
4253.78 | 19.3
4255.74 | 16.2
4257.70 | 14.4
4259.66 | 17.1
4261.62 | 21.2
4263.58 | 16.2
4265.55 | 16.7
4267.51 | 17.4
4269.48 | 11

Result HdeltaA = -1.40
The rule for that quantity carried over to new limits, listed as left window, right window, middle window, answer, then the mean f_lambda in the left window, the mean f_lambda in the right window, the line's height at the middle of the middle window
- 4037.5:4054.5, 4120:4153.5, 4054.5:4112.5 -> -1.4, 14.9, 16.8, 15.7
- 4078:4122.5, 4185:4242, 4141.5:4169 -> 0.6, 16.4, 16.6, 16.5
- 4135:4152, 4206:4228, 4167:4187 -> 1.0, 16.9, 17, 17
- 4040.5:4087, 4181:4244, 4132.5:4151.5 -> -0.9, 15.4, 16.5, 16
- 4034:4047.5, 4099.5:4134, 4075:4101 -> 0.3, 14.8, 16.6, 15.9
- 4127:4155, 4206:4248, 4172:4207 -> 1.5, 16.7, 17.1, 16.9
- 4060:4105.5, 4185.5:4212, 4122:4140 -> -1.0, 15.7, 17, 16.2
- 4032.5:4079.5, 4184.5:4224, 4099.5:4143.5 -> -2.5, 15.1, 16.8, 15.8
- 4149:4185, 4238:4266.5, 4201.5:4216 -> -0.1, 16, 18.4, 17.2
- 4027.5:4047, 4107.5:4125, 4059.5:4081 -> 1.0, 15.6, 17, 16.2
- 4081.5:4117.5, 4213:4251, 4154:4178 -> 1.0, 16.4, 17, 16.7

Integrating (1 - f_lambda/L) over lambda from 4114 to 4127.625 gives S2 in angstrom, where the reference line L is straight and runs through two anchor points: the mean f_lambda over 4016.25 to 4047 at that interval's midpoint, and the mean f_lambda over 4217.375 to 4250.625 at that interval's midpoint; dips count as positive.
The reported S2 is 0.7 angstrom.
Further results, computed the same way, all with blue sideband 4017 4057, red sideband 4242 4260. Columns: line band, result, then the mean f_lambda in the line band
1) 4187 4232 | 3.6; 16.6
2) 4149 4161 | 1.5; 15.1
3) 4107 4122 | -0.1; 17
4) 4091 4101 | 0.5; 15.7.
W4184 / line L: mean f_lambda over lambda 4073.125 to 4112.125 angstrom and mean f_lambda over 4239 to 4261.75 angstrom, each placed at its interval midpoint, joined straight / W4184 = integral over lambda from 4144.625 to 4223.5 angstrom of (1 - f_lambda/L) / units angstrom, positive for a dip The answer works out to 6.0 angstrom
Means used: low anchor 16.3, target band 16.4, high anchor 18.8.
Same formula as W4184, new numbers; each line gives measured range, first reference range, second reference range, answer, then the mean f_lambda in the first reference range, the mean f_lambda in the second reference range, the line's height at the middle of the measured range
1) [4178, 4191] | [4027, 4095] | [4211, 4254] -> 0.18 angstrom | 15.6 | 17.2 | 16.8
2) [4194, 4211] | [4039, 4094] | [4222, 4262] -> 0.12 angstrom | 15.4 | 17.4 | 16.9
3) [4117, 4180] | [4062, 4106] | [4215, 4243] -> -2.05 angstrom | 15.7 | 16.1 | 15.9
